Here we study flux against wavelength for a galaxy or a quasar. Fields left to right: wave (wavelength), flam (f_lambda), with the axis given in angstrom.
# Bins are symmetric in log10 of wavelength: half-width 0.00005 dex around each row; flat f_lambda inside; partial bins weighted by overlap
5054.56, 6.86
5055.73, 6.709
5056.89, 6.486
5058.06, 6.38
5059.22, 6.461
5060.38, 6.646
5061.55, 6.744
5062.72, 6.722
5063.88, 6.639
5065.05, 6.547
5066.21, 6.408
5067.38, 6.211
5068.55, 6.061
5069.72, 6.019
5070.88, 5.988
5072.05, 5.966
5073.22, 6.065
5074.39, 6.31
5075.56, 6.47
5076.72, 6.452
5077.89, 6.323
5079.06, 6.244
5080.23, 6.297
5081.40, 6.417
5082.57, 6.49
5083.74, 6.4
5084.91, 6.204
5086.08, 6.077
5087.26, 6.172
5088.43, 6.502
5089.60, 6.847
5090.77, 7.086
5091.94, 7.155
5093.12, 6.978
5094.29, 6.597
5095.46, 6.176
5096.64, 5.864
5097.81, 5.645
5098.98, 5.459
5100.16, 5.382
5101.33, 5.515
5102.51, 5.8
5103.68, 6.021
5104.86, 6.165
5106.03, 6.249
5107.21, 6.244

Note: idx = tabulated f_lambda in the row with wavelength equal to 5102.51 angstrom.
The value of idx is 5.8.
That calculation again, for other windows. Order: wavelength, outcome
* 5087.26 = 6.172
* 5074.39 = 6.31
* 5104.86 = 6.165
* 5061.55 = 6.744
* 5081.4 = 6.417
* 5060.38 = 6.646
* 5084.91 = 6.204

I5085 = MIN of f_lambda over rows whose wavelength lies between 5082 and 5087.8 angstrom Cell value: 6.077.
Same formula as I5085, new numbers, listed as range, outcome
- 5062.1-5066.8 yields 6.408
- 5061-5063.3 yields 6.722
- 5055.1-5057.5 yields 6.486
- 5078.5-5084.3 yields 6.244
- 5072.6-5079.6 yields 6.065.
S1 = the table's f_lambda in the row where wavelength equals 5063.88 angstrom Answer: 6.639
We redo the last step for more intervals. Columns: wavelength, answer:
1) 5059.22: 6.461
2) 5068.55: 6.061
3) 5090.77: 7.086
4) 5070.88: 5.988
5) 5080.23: 6.297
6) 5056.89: 6.486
